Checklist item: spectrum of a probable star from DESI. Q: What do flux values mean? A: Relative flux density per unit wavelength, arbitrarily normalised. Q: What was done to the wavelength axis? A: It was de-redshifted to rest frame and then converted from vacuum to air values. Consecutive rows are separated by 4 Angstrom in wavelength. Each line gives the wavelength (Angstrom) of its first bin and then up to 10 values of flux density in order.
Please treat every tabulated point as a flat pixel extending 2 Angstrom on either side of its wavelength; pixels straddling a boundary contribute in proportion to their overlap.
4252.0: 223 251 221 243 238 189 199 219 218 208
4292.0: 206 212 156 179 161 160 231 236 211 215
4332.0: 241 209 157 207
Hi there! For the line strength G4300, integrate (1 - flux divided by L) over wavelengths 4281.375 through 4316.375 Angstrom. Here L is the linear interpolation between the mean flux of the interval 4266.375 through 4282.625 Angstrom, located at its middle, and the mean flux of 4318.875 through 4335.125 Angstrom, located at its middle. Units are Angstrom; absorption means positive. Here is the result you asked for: 4.2 Angstrom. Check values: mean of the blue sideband 211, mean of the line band 191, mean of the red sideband 224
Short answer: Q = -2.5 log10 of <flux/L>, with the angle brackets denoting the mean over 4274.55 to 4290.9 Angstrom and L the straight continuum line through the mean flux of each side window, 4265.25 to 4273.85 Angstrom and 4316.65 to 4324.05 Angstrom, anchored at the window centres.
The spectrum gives 0.042 mag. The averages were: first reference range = 216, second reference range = 228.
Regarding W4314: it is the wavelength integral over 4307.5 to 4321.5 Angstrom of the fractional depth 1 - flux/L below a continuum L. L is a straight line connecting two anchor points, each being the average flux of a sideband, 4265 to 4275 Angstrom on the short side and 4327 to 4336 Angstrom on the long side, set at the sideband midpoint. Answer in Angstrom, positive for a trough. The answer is 1.4 Angstrom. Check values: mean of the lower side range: 215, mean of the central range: 199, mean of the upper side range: 225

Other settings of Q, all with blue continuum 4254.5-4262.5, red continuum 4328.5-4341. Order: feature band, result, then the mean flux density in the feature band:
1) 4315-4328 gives -0.06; 224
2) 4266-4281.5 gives 0.09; 211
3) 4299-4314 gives 0.31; 165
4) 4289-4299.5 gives 0.11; 201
